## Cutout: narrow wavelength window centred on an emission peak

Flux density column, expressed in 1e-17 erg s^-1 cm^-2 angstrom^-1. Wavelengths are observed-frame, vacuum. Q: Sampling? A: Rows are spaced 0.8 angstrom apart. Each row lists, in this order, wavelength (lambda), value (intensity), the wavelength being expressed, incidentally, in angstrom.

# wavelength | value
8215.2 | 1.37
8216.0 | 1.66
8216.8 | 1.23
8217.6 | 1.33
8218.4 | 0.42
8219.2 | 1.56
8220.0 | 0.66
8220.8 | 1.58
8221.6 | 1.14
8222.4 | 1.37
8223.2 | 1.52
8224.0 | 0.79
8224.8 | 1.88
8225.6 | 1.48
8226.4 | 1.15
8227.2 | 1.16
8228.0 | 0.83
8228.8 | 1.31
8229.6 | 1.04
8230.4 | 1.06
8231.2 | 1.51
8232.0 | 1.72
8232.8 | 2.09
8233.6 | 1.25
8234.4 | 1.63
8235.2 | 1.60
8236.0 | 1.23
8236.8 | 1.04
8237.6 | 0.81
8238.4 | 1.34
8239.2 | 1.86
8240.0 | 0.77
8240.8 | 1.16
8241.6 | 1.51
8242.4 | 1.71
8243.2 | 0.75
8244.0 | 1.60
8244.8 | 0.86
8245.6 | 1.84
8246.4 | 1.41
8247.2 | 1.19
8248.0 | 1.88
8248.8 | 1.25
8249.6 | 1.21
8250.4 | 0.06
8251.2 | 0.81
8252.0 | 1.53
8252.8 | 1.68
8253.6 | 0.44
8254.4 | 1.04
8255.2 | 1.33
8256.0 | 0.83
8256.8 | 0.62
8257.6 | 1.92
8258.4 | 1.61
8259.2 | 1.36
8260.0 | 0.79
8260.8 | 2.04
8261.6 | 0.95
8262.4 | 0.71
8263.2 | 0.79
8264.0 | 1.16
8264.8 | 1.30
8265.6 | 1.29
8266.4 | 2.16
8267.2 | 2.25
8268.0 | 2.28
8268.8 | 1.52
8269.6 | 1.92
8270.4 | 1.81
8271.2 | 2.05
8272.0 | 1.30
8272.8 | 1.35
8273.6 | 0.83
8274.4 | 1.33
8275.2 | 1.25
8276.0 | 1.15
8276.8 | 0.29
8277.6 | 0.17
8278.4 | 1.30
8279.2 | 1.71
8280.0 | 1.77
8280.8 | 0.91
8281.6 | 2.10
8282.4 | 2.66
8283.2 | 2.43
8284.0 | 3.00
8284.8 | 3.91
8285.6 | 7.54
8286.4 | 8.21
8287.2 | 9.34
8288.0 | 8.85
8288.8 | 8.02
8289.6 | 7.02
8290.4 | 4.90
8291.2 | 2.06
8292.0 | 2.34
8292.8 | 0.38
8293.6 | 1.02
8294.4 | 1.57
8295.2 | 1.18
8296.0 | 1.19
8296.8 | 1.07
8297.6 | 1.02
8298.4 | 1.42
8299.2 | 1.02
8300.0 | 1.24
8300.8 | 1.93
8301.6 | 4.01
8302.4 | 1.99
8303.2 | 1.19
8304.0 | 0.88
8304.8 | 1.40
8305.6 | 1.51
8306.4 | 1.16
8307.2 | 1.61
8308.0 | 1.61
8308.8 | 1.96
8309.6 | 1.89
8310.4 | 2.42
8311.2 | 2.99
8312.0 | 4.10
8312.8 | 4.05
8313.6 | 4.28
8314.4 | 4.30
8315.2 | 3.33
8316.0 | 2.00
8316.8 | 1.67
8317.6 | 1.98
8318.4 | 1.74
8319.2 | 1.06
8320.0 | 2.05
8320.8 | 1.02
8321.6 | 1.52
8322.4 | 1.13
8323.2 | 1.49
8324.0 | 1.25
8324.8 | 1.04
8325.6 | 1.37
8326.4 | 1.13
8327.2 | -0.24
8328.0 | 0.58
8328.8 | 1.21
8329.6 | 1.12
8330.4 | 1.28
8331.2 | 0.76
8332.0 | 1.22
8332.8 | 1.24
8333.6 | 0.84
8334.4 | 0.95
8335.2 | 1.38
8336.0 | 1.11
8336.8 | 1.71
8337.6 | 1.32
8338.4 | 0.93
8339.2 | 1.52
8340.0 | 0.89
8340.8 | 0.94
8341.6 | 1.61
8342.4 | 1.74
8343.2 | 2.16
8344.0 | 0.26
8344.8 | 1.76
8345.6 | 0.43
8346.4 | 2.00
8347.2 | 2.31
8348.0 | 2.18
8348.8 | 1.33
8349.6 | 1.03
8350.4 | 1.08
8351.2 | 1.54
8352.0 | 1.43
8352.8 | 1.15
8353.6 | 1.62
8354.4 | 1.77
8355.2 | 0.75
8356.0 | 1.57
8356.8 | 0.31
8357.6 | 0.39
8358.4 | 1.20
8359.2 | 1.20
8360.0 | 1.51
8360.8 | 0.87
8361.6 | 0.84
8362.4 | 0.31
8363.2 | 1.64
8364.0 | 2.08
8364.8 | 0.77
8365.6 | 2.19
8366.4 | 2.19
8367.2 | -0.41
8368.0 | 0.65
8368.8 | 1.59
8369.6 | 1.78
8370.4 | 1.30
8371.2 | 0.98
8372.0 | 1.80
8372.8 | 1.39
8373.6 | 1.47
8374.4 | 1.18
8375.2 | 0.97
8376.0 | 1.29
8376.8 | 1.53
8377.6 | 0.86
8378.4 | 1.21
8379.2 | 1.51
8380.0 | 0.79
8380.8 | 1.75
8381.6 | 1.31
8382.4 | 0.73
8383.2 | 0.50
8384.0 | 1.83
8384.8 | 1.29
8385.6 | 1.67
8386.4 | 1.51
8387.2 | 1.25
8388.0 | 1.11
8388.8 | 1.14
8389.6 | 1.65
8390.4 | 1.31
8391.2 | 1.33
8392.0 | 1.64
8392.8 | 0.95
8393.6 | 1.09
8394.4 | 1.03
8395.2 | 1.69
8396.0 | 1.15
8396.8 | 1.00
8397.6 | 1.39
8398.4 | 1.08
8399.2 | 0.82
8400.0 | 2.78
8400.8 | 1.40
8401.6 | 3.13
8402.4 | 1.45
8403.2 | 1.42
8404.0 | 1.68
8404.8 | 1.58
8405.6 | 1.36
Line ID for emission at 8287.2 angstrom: H-alpha 6563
